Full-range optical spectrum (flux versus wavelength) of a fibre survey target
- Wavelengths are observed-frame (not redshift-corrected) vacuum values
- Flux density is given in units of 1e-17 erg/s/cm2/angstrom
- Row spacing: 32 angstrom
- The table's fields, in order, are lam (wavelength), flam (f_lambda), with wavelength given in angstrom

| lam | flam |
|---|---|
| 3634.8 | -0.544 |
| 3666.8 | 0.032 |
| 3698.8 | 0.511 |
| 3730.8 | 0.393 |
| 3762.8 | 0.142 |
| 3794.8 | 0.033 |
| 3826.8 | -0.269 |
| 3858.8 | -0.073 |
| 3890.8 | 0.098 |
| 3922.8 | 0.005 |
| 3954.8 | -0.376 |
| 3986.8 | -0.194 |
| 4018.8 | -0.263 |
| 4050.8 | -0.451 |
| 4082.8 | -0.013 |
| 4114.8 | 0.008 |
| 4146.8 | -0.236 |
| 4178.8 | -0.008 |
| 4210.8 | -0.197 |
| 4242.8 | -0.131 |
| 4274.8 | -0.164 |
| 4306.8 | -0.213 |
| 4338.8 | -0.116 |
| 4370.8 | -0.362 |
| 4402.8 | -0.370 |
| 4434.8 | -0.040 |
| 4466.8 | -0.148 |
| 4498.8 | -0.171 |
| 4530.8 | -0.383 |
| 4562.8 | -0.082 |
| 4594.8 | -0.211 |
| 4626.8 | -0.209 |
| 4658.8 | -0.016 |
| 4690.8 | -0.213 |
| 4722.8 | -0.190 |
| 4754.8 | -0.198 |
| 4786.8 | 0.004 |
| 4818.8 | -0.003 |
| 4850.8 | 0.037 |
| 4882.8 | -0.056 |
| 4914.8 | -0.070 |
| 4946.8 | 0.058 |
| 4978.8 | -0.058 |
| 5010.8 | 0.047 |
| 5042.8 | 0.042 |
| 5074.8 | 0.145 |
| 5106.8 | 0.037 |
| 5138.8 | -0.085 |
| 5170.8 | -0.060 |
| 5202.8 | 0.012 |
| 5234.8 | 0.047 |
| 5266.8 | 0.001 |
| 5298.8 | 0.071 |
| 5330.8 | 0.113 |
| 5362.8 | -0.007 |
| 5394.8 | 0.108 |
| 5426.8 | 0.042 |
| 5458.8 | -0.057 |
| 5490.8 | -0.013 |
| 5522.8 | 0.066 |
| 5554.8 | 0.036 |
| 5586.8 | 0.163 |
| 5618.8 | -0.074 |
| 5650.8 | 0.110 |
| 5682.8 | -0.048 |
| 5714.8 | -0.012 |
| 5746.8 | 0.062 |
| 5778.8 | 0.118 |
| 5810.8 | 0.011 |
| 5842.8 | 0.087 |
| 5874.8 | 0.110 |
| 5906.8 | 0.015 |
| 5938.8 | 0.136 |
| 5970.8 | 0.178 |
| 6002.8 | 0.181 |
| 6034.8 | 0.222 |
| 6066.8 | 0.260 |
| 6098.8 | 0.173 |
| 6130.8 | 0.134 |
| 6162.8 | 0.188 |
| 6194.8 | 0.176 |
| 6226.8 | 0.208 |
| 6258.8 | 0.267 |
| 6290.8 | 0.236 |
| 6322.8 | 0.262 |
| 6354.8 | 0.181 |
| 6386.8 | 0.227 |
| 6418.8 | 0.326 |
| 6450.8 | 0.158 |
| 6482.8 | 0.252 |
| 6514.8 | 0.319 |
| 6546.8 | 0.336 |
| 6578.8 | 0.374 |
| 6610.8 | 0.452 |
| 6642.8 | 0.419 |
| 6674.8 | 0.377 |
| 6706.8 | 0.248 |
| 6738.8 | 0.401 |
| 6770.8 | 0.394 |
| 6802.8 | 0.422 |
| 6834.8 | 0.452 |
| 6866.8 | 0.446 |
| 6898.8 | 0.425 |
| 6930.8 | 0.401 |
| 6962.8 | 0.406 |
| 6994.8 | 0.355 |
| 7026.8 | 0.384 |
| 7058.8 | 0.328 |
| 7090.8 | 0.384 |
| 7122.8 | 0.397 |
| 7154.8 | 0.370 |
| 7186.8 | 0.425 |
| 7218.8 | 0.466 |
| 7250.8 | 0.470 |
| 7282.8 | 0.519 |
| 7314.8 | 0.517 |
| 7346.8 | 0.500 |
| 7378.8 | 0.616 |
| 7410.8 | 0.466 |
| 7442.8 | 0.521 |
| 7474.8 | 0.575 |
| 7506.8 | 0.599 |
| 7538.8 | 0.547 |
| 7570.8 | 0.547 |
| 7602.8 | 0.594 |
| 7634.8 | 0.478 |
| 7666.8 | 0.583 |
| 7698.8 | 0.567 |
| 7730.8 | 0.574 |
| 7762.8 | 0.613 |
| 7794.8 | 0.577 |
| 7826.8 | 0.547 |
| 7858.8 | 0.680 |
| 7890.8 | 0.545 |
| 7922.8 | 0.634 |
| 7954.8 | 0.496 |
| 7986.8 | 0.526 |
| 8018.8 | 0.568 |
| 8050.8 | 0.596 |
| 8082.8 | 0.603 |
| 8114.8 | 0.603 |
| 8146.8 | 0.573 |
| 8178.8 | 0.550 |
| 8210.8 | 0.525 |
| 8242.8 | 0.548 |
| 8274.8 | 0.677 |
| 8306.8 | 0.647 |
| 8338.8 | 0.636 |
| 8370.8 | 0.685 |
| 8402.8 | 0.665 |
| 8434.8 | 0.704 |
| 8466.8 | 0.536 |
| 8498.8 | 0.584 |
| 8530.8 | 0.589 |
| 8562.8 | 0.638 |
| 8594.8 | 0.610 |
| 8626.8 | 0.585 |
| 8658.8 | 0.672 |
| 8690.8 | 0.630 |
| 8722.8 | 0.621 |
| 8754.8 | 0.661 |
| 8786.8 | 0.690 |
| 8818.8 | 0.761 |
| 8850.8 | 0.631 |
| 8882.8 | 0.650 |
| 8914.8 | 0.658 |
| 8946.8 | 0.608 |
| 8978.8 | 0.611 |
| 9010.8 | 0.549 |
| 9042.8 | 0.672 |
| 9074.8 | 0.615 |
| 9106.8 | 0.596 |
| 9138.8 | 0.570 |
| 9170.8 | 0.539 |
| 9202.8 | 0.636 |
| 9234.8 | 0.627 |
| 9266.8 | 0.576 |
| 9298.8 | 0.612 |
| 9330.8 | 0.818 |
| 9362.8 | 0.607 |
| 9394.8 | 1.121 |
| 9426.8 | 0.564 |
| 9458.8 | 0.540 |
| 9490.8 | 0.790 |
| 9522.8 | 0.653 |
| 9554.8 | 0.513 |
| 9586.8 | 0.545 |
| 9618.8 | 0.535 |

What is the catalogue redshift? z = 0.64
